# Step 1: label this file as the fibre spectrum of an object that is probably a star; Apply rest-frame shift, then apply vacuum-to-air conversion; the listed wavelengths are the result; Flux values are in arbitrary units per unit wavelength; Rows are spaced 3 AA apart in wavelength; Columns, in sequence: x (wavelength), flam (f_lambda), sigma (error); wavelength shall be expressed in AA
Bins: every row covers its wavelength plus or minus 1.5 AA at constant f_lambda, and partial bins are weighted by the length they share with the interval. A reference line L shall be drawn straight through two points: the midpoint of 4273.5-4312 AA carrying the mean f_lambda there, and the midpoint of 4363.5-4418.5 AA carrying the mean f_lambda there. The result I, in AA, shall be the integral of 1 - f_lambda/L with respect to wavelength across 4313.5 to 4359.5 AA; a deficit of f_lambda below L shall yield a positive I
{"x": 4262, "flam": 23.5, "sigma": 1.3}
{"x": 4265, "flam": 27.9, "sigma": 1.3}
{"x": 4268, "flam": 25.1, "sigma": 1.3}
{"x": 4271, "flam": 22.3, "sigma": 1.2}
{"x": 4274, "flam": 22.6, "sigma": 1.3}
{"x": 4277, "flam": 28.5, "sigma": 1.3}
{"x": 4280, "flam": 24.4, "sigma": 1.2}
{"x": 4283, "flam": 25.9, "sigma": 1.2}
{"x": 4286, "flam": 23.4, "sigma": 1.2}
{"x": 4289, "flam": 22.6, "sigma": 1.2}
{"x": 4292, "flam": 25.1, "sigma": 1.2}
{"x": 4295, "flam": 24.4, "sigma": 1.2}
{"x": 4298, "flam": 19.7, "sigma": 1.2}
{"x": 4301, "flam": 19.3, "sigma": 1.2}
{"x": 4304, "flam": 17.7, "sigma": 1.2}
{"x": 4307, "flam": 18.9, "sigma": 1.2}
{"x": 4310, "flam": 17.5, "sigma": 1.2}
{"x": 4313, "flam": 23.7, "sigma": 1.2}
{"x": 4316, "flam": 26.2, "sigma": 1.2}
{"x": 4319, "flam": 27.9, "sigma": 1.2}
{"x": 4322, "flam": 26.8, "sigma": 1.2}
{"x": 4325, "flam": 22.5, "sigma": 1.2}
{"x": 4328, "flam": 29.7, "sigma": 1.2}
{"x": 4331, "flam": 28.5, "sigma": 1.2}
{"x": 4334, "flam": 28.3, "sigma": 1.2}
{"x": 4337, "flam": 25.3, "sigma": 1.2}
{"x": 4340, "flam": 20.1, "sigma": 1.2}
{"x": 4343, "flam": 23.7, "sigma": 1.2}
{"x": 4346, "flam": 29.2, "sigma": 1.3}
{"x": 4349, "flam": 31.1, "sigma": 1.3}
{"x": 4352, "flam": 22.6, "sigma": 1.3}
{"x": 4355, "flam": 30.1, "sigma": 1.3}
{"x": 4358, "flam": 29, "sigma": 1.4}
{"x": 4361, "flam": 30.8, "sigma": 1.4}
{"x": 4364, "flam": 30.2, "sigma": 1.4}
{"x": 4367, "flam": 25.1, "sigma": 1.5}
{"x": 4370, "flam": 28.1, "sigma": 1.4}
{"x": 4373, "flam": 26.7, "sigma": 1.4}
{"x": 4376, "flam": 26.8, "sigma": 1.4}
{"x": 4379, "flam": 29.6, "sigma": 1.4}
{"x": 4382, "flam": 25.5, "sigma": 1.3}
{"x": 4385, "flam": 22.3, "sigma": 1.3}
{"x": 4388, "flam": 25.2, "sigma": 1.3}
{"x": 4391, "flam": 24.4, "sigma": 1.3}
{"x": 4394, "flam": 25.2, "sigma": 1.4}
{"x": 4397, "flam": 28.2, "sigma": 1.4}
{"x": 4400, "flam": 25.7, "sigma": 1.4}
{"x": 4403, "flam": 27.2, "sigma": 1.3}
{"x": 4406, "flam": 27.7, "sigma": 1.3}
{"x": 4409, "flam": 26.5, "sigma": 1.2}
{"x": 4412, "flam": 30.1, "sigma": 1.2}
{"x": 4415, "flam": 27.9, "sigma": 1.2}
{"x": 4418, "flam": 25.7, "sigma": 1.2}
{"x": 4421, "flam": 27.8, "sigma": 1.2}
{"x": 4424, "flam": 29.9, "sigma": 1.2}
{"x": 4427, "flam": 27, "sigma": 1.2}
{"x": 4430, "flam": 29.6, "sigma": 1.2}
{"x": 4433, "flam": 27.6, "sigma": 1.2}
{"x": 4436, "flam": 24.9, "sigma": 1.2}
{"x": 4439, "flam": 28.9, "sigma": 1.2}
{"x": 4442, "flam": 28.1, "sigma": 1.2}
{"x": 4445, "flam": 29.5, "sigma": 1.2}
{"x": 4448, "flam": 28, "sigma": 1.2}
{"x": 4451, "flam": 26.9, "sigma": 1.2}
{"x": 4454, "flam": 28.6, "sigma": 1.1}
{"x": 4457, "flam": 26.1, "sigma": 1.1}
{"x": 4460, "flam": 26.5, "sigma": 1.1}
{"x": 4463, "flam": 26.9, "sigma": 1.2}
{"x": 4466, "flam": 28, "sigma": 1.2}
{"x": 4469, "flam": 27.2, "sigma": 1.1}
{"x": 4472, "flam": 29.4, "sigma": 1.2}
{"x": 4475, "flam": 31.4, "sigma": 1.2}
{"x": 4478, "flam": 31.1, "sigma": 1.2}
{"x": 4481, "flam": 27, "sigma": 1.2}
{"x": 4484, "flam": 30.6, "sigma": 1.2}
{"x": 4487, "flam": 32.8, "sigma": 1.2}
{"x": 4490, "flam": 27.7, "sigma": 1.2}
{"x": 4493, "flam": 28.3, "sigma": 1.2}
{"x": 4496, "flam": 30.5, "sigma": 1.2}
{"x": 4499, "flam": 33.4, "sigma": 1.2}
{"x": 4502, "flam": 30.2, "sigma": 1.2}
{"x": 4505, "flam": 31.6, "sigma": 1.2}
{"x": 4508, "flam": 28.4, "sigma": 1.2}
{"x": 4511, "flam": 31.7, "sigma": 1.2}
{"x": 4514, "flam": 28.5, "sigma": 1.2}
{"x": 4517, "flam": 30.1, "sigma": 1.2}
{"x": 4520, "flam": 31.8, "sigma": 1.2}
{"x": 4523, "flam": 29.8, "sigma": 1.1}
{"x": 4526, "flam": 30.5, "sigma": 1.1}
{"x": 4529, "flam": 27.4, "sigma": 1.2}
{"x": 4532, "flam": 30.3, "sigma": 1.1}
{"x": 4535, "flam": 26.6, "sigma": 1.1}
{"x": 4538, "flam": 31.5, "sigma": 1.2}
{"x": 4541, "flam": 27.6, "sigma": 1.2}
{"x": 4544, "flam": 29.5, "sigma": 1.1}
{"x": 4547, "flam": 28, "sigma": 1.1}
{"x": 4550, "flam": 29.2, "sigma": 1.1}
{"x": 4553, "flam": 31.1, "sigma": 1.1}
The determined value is -4.6 AA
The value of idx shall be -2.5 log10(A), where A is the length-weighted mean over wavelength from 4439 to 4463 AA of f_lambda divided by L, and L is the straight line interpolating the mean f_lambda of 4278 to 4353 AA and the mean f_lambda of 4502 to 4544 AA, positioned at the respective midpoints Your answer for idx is 0.003 mag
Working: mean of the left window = 24.2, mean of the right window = 29.7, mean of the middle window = 27.7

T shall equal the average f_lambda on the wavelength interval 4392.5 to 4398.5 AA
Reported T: 26.7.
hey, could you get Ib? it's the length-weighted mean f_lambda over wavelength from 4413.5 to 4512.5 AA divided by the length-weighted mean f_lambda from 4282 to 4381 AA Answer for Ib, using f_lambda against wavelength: 1.1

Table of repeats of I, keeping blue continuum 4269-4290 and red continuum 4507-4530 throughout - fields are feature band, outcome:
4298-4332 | 2.55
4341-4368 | -1.90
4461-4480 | -0.09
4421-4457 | 0.01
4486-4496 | -0.12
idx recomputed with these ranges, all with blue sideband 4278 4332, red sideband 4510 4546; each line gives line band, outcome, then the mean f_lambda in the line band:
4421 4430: -0.07 mag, 28.5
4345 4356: -0.14 mag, 28.1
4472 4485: -0.06 mag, 29.9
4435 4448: -0.03 mag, 28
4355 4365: -0.20 mag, 30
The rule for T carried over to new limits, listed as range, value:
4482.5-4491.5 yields 30.4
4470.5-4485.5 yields 29.9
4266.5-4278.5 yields 24.6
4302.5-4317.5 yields 20.8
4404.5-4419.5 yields 27.6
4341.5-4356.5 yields 27.3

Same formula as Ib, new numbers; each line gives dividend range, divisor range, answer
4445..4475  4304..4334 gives 1.14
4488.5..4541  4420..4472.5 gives 1.07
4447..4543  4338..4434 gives 1.08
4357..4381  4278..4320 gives 1.25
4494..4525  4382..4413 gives 1.17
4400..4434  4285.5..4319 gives 1.27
